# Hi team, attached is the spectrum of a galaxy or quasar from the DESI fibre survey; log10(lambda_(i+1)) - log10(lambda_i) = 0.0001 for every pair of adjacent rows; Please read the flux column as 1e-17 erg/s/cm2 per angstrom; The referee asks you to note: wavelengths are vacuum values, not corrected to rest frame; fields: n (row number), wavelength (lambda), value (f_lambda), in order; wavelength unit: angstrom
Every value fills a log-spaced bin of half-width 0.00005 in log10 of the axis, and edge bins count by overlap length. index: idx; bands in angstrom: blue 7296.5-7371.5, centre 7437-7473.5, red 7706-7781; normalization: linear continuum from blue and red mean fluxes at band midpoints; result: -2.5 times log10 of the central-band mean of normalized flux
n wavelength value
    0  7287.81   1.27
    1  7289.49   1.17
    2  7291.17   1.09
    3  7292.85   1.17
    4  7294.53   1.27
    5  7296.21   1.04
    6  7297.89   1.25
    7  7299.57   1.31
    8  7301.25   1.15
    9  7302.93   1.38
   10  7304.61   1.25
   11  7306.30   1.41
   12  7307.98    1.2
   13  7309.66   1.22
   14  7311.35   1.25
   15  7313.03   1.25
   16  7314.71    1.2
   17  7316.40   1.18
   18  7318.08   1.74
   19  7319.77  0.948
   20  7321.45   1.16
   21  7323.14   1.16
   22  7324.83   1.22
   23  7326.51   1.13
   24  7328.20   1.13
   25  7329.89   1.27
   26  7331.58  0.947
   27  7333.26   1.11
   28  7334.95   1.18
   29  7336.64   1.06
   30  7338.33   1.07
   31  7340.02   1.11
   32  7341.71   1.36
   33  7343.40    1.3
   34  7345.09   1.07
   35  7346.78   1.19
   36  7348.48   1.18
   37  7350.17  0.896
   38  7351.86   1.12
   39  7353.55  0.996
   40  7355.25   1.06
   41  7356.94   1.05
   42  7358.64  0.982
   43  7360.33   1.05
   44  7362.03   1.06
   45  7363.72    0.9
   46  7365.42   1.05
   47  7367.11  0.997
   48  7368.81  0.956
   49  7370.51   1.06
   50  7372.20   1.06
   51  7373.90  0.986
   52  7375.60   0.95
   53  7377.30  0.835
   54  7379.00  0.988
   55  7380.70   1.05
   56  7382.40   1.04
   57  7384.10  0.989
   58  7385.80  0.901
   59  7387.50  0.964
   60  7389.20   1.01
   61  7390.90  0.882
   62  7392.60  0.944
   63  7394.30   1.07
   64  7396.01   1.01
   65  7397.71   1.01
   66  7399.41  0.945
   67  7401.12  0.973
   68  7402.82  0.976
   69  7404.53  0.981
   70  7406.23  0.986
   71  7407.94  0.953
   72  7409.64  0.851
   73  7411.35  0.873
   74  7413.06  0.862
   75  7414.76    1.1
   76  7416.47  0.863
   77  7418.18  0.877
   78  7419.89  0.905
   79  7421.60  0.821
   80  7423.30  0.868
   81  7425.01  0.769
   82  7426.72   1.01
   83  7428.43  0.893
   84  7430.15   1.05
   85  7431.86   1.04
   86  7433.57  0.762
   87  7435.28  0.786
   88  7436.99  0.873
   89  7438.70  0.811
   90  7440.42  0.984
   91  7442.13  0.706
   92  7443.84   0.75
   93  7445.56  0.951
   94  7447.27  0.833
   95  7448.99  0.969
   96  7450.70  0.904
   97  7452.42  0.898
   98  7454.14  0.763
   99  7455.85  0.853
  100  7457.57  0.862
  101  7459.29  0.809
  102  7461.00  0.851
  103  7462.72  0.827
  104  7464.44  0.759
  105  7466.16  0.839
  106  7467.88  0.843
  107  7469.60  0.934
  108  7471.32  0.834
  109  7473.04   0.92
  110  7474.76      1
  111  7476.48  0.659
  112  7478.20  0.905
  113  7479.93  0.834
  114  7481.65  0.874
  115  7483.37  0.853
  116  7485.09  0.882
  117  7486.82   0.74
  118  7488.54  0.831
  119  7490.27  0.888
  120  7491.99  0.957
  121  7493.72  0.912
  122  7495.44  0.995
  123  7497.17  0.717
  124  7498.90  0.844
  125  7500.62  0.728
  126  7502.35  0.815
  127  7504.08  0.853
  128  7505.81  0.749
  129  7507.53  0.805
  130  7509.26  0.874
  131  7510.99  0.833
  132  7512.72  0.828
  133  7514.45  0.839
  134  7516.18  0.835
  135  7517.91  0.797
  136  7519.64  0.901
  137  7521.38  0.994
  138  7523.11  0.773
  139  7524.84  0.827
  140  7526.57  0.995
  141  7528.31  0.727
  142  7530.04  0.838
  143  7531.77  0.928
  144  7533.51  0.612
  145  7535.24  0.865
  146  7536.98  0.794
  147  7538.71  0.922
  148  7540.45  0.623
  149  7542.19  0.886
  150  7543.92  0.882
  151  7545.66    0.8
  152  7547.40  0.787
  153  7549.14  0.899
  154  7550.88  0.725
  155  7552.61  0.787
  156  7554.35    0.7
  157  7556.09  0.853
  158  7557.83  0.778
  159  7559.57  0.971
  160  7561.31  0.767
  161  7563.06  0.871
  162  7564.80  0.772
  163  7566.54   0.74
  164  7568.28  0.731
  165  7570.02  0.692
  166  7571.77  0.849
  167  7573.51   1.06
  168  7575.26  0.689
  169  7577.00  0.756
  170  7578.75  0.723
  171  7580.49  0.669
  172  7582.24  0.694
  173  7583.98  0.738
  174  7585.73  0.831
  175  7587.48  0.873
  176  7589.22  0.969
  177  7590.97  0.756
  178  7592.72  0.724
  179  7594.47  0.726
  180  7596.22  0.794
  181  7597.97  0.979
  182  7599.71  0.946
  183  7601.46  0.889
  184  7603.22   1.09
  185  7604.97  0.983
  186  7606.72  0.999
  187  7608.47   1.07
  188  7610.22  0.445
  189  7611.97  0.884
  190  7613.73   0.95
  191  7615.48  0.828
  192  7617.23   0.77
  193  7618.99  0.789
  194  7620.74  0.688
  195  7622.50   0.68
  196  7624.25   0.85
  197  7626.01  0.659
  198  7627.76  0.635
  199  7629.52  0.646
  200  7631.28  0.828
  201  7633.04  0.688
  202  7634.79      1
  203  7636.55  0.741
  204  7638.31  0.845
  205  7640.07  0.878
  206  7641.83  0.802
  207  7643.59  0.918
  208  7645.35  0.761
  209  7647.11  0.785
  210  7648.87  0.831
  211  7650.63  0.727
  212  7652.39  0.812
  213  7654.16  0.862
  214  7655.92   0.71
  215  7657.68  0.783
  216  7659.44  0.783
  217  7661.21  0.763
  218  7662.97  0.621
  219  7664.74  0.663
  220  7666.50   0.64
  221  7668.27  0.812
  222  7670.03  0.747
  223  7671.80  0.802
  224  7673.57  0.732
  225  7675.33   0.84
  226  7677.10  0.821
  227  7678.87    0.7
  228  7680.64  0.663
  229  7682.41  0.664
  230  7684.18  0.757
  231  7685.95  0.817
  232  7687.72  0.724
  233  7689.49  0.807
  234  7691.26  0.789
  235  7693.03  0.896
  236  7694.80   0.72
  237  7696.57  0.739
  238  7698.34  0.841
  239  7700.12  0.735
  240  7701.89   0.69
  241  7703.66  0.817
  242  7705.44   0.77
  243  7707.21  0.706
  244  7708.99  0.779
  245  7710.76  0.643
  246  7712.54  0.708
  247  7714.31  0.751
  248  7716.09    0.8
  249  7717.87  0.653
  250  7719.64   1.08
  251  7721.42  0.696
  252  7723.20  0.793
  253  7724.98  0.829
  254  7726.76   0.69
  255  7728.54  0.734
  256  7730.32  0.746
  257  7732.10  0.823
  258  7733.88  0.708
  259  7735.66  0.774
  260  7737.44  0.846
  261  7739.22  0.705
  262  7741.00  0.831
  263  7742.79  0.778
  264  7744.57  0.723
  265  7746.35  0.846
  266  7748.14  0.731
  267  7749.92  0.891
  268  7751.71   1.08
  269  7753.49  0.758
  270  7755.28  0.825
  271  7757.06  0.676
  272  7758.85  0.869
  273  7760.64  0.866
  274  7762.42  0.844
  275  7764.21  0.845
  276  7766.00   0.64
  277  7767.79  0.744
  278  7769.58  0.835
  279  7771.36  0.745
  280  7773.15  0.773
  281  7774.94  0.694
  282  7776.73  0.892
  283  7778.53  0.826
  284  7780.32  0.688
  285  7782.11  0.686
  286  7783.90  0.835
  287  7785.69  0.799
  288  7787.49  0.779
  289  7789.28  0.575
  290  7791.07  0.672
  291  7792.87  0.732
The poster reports 0.22 mag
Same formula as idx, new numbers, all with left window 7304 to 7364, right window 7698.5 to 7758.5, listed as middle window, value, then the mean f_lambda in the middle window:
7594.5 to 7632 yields 0.08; 0.826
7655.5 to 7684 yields 0.14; 0.735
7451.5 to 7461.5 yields 0.23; 0.839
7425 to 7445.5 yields 0.20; 0.877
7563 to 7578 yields 0.17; 0.791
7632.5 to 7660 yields 0.06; 0.81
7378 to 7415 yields 0.13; 0.968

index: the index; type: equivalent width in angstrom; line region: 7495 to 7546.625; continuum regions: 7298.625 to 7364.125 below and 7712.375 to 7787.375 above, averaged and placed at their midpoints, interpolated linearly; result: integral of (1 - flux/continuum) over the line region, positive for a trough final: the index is 8.6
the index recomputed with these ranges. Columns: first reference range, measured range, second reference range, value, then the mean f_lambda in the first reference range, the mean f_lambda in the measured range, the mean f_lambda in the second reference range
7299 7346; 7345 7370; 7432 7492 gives 1.80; 1.21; 1.04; 0.851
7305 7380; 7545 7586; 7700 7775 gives 6.19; 1.11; 0.786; 0.78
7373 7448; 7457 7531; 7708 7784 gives 3.59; 0.925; 0.846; 0.783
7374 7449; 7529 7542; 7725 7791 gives 1.06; 0.924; 0.801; 0.78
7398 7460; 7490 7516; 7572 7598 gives 0.15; 0.893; 0.841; 0.794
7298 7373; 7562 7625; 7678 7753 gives 5.15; 1.15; 0.819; 0.773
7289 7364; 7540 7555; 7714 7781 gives 2.70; 1.16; 0.794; 0.791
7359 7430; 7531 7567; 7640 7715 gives 1.82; 0.959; 0.808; 0.762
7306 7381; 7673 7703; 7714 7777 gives 2.71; 1.11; 0.762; 0.791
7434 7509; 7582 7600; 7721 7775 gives -0.01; 0.846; 0.822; 0.787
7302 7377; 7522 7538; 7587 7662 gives 1.73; 1.13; 0.822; 0.817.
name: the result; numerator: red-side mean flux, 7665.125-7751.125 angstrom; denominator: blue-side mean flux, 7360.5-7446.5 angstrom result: 0.8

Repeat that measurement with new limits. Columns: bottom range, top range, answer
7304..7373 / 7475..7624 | 0.73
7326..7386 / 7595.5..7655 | 0.78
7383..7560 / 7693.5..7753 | 0.90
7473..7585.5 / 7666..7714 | 0.92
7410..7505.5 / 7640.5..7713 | 0.88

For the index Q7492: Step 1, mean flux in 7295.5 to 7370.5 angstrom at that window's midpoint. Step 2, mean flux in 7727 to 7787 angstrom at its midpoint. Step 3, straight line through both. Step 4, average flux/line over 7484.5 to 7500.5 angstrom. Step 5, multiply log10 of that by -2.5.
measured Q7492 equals 0.18 mag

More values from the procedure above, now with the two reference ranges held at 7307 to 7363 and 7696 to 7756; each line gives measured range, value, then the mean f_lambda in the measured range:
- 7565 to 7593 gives 0.174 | 0.782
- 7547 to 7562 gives 0.164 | 0.809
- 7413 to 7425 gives 0.194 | 0.893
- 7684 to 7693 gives 0.032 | 0.792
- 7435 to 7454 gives 0.212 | 0.859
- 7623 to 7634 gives 0.209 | 0.719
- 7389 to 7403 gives 0.116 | 0.979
